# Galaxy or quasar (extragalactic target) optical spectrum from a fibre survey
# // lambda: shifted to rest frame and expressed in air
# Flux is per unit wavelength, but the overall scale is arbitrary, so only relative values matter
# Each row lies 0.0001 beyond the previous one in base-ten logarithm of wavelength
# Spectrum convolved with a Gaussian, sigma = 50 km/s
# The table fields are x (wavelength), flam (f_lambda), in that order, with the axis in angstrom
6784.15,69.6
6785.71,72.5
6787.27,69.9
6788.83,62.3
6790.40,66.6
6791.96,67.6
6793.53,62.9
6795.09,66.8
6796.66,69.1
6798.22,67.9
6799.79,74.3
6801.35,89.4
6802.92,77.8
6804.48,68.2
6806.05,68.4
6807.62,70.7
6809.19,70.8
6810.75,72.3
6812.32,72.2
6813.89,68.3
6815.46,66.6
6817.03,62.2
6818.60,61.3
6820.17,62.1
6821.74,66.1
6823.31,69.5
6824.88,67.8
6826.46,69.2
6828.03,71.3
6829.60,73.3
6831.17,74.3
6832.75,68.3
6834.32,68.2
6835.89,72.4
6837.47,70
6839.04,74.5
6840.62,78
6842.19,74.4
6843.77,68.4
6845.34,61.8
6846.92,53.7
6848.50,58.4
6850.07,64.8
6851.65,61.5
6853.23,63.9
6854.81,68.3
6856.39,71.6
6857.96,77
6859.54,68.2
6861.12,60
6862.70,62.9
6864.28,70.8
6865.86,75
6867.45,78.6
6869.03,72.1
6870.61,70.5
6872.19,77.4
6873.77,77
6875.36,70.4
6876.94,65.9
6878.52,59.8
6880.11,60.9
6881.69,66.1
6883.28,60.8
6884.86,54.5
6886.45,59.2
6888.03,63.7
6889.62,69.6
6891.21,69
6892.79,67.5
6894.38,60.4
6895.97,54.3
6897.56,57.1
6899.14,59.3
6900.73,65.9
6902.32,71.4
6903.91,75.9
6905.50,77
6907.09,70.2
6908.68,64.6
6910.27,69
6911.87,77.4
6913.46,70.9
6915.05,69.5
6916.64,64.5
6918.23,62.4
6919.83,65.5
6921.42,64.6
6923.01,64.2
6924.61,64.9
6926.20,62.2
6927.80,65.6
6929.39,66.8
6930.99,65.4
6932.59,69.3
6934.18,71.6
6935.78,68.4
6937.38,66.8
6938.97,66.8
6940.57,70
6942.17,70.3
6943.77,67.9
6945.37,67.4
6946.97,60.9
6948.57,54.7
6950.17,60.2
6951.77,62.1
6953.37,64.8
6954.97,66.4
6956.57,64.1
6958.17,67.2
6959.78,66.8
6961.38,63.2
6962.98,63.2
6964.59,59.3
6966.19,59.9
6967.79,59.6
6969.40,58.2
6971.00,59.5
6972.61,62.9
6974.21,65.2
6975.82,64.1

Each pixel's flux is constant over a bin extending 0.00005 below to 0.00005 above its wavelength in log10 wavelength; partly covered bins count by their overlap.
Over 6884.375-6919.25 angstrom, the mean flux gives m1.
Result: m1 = 66.2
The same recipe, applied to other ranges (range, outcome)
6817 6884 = 68.2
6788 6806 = 70.2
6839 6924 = 67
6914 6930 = 65.1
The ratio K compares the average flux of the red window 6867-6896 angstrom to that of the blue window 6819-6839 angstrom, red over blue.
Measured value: 0.96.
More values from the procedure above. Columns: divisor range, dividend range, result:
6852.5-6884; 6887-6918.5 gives 0.97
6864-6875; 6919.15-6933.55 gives 0.88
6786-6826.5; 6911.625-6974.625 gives 0.94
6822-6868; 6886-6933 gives 0.96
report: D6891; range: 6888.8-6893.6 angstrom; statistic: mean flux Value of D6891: 68.6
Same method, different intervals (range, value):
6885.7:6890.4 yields 64.2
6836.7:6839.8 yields 72.3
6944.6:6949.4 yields 60.9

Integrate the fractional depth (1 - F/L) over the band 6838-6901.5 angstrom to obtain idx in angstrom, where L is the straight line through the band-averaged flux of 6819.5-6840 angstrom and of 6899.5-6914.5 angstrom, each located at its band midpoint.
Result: 3.68 angstrom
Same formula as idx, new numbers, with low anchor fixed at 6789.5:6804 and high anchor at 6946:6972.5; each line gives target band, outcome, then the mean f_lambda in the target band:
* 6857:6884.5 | -0.7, 68.8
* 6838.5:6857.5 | 0.5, 66.7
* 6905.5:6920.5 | -1.0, 68.7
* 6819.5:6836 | 0.1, 69.3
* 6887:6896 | 0.1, 64.8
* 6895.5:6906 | -0.1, 65.9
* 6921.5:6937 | -0.7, 66.4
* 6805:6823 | 0.7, 67.4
